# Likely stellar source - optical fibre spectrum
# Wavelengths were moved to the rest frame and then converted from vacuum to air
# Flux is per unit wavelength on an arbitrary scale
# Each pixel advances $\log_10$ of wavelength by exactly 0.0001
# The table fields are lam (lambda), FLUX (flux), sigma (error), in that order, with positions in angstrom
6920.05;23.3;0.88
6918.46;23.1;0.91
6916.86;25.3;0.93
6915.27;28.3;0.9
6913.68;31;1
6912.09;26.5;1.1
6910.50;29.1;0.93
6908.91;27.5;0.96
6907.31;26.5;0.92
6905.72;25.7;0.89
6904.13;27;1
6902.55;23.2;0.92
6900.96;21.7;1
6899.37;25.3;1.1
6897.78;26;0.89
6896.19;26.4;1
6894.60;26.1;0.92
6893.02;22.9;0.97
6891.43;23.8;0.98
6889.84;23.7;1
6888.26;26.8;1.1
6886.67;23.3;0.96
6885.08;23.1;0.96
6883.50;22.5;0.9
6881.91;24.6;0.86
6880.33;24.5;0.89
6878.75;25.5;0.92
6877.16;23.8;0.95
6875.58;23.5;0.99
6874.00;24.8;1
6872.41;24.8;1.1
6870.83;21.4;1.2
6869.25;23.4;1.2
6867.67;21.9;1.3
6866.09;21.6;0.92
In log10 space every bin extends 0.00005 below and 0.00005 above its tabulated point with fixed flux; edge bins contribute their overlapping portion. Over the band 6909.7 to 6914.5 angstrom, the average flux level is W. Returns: 28.9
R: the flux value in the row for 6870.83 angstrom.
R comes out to 21.4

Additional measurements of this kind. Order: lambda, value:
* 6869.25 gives 23.4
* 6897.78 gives 26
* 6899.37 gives 25.3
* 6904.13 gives 27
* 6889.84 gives 23.7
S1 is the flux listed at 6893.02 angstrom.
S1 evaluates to 22.9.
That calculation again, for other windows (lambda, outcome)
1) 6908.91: 27.5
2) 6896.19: 26.4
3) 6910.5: 29.1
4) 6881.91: 24.6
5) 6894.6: 26.1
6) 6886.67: 23.3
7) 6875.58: 23.5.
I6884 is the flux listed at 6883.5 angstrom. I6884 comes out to 22.5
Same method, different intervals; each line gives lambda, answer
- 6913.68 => 31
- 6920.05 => 23.3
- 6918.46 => 23.1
